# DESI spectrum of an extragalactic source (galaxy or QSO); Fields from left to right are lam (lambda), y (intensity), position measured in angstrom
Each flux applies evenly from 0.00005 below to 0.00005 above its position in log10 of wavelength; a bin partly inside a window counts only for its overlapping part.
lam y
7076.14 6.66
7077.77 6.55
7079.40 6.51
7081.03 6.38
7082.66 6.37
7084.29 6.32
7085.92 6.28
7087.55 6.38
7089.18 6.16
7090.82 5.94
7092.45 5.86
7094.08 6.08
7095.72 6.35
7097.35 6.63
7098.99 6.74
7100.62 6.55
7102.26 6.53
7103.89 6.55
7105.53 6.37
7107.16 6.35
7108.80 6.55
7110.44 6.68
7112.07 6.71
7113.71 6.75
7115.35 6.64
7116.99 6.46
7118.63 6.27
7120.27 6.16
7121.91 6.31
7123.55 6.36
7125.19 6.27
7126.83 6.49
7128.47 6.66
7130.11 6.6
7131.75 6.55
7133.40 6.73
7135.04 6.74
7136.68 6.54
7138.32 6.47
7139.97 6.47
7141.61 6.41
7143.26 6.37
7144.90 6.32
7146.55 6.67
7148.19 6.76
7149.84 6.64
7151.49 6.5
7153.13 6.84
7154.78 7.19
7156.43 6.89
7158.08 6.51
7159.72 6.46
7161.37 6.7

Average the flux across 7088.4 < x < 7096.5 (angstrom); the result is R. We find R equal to 6.07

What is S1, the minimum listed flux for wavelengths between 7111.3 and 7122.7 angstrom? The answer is 6.16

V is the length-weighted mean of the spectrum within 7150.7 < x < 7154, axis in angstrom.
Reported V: 6.69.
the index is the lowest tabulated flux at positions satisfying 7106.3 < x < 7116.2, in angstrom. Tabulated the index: 6.35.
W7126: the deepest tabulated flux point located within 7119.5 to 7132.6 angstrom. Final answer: 6.16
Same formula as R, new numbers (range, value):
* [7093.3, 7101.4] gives 6.47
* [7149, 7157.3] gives 6.8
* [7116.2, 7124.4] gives 6.31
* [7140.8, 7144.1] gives 6.39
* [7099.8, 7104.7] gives 6.55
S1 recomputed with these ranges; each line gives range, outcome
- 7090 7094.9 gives 5.86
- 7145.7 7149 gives 6.67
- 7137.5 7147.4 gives 6.32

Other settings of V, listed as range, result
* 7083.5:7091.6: 6.22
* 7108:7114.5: 6.67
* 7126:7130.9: 6.59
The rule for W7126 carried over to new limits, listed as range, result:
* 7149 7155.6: 6.5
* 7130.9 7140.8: 6.47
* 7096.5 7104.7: 6.53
